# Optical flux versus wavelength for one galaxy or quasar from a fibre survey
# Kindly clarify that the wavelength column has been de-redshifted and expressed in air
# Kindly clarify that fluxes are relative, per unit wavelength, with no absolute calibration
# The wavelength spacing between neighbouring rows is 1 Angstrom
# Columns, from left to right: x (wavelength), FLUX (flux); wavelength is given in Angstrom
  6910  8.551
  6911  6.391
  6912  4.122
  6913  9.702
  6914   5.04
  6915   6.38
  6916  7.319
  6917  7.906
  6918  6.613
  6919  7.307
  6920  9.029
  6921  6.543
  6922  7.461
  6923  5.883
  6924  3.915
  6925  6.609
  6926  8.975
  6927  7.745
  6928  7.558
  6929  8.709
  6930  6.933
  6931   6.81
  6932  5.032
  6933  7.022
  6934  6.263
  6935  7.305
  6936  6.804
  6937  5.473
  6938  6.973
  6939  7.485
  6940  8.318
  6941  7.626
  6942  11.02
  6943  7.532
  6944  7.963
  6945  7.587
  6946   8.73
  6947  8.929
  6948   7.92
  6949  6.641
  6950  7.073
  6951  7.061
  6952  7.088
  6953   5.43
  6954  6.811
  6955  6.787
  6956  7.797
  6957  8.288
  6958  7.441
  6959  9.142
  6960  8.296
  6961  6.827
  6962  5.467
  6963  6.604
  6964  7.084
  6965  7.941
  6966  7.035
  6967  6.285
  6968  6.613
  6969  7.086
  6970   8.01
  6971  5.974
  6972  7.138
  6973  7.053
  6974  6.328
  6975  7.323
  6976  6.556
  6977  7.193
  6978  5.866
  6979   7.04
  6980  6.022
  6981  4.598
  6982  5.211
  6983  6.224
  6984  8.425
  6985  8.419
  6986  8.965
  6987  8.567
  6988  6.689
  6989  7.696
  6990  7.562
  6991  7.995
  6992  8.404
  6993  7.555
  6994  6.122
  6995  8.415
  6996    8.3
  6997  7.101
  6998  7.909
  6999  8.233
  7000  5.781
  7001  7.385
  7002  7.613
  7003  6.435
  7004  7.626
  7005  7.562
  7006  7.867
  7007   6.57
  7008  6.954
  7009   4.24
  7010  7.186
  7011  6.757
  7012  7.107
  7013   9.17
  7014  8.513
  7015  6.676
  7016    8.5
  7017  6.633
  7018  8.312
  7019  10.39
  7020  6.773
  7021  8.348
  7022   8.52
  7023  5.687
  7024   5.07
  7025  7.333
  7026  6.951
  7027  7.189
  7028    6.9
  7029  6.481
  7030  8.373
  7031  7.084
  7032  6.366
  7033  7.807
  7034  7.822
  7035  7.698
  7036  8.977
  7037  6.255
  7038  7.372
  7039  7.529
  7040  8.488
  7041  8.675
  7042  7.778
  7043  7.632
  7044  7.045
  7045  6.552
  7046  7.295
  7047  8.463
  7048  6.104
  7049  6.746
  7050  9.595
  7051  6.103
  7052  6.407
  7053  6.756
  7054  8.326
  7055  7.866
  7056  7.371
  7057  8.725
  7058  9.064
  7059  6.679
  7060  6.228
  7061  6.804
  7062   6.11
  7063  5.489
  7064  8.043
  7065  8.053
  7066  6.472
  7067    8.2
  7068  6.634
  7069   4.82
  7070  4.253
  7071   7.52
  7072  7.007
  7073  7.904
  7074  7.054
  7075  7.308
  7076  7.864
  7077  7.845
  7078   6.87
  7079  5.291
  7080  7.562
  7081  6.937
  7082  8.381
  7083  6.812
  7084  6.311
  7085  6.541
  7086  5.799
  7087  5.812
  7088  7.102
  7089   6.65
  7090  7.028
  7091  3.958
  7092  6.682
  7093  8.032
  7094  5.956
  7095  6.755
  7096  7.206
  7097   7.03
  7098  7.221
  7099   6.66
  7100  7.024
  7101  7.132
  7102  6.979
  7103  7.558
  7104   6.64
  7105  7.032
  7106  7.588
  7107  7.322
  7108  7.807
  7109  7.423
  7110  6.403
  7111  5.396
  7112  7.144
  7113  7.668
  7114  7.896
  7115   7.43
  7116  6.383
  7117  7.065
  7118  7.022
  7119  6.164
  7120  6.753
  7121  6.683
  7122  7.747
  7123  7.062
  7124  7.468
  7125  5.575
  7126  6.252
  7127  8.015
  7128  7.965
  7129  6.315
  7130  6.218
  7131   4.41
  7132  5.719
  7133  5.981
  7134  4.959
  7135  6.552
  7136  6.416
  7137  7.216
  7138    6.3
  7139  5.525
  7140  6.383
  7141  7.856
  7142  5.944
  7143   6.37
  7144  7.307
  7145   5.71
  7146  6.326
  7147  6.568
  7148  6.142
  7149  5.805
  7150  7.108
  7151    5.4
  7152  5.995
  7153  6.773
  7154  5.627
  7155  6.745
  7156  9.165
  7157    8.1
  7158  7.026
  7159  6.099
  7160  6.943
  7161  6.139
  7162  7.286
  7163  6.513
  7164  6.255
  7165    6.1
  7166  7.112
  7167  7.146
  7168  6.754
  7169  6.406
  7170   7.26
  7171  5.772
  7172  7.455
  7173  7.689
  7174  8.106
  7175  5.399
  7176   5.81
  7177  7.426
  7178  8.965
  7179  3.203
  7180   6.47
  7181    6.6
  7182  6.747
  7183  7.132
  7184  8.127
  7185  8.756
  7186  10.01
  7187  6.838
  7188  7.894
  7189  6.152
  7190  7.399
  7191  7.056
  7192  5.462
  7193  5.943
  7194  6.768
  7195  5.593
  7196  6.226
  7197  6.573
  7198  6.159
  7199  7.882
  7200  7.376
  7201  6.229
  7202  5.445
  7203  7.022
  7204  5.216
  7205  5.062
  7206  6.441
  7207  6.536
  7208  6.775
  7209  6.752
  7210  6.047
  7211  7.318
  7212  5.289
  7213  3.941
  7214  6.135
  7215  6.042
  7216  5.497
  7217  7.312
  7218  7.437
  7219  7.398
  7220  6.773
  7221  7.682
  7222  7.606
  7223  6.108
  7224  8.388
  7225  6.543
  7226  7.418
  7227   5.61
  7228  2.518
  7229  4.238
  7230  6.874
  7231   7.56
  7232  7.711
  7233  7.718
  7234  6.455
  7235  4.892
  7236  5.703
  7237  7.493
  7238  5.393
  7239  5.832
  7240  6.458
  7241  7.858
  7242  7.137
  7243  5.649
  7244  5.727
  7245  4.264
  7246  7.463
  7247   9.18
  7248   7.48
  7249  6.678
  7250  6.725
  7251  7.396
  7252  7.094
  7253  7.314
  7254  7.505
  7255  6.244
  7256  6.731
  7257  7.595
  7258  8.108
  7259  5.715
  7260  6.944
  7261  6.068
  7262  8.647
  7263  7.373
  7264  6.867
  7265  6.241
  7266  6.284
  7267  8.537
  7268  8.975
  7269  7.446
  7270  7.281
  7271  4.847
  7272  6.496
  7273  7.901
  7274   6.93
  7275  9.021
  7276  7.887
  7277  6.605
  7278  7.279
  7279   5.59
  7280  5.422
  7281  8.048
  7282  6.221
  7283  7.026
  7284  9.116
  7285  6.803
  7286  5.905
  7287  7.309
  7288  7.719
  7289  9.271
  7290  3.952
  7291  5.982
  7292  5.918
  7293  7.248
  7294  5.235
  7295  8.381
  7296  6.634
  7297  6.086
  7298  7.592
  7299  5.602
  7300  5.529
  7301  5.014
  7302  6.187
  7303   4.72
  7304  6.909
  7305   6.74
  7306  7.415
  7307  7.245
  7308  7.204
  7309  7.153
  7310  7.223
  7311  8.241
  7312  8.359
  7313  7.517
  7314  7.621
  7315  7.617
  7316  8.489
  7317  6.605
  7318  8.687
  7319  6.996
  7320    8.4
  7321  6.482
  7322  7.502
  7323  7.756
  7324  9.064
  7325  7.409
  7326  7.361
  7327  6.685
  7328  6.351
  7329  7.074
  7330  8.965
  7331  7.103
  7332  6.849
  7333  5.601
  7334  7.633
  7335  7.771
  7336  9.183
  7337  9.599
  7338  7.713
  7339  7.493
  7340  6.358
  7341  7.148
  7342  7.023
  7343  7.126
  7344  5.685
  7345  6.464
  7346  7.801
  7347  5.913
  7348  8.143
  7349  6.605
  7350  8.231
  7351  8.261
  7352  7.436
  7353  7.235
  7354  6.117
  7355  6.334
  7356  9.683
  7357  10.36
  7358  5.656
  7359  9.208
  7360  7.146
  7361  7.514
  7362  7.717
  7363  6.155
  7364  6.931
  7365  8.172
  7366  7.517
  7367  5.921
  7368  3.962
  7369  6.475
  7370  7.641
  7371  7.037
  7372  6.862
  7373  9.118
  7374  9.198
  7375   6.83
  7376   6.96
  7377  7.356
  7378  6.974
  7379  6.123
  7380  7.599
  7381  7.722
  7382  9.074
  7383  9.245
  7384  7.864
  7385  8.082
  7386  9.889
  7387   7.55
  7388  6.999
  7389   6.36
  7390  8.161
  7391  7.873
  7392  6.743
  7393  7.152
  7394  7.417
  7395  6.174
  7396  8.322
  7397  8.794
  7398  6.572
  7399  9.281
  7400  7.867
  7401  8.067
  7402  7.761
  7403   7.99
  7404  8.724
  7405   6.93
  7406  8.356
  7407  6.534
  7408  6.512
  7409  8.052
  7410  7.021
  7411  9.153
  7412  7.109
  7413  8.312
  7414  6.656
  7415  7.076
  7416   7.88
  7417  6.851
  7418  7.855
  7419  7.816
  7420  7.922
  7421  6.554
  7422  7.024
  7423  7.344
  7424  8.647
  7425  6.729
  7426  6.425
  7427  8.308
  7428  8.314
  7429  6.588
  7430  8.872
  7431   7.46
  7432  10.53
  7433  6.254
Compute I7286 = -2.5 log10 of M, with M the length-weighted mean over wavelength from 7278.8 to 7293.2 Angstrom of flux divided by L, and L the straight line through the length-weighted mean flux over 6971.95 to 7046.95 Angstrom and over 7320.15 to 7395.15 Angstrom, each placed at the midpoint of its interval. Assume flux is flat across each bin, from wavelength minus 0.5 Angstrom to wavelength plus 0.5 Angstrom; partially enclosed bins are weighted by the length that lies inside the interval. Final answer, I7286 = 0.09 mag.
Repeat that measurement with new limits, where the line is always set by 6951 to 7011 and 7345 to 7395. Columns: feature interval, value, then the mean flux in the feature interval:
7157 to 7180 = 0.090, 6.7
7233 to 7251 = 0.124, 6.55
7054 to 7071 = 0.031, 6.98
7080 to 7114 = 0.053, 6.87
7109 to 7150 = 0.106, 6.57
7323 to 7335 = 0.014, 7.32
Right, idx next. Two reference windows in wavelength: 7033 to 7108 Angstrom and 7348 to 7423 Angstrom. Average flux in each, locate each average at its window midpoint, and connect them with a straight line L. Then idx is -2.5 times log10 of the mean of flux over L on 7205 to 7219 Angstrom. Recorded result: 0.17 mag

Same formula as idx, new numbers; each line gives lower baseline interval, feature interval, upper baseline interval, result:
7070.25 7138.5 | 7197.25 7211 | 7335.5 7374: 0.099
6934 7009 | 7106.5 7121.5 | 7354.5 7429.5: 0.059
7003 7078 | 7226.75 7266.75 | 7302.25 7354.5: 0.108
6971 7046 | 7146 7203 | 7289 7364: 0.074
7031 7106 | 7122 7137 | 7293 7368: 0.111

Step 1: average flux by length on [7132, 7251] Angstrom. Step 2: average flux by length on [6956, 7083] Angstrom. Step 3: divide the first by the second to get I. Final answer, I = 0.91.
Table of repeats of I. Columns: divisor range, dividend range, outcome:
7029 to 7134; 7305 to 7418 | 1.07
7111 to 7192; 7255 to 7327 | 1.05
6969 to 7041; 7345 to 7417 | 1.03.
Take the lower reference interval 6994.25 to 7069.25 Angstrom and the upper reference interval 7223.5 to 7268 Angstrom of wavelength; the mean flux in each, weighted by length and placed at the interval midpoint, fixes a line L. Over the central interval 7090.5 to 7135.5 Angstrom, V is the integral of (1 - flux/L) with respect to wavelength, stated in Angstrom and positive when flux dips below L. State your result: 2.2 Angstrom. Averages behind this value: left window 7.34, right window 6.74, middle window 6.76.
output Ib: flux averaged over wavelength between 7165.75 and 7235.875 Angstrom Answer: 6.62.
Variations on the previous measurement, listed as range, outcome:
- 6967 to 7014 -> 7.15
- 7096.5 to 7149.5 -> 6.71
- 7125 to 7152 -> 6.32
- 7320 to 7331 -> 7.49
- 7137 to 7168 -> 6.6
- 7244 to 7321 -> 7.02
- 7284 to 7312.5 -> 6.74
